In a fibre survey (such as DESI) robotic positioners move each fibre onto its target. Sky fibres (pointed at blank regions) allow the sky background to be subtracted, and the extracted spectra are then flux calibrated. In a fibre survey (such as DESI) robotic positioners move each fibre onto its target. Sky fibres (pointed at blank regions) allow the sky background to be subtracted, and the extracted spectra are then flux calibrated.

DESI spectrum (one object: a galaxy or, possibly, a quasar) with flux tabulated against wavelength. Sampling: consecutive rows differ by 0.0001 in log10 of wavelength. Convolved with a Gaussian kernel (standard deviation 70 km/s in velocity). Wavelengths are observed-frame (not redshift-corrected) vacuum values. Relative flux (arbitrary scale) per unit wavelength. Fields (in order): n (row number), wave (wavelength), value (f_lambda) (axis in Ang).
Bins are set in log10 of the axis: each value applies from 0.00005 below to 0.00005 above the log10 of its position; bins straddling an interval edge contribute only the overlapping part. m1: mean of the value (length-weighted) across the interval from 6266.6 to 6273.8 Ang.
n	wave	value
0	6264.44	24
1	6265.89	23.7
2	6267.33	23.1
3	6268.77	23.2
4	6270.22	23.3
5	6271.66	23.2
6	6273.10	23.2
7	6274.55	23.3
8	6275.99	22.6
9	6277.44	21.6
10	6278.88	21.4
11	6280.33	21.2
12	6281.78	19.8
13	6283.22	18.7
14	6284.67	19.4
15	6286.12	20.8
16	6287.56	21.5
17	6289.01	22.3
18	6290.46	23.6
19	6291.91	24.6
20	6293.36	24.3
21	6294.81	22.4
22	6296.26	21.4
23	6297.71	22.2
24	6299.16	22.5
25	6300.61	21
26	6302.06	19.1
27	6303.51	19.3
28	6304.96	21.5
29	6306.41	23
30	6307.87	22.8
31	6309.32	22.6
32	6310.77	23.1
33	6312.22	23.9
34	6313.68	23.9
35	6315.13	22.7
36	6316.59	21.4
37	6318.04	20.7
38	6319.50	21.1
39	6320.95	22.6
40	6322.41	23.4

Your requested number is 23.2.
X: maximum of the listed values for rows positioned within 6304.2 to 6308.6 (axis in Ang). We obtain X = 23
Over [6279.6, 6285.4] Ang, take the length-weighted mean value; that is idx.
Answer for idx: 19.8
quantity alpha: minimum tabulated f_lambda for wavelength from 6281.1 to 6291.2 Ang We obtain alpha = 18.7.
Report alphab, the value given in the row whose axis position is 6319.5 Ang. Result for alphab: 21.1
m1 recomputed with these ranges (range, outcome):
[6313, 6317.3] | 22.6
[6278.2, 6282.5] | 20.8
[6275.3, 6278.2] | 22.1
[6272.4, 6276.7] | 23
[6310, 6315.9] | 23.4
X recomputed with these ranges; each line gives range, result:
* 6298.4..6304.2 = 22.5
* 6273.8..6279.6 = 23.3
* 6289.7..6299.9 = 24.6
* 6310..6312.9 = 23.9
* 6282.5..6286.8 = 20.8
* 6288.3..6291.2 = 23.6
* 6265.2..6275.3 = 23.7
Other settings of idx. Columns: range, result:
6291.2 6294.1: 24.4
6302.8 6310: 21.8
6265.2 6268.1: 23.4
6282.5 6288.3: 20.1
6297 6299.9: 22.4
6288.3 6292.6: 23.5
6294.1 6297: 21.9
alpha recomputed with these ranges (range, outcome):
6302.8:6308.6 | 19.3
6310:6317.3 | 21.4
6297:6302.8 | 19.1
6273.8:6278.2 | 21.6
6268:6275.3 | 23.2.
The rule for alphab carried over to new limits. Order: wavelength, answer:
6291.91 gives 24.6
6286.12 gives 20.8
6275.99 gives 22.6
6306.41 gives 23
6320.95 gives 22.6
